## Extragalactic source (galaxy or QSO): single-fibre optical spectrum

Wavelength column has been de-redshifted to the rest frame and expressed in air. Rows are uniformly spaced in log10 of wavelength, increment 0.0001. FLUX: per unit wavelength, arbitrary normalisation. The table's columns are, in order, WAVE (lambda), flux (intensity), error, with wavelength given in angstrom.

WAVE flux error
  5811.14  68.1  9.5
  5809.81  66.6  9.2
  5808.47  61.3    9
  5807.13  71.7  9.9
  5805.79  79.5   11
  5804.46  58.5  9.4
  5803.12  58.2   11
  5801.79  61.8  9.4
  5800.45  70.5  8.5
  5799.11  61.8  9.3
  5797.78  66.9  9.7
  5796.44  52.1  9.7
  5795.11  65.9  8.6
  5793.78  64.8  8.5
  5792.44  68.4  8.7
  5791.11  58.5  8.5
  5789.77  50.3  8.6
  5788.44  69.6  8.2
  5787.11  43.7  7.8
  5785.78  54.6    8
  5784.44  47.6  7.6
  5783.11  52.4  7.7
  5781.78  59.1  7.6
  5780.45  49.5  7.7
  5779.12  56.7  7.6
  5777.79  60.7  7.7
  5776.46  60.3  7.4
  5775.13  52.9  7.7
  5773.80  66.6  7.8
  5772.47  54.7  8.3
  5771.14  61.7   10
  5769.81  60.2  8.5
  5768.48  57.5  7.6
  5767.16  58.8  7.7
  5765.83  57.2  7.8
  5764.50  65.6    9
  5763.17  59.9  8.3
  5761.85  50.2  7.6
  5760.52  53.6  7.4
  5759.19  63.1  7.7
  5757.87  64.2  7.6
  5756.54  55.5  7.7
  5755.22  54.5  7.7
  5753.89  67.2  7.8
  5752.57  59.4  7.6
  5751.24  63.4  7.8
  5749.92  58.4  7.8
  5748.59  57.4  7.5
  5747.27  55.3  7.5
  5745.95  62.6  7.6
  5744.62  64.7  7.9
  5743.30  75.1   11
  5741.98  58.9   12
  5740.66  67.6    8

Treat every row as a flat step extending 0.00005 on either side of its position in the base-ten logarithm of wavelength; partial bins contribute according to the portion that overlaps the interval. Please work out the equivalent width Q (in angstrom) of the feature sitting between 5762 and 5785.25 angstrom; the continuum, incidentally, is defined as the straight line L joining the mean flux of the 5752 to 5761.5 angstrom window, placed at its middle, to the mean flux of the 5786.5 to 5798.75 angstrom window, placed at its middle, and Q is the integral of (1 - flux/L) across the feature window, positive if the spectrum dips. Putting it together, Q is 0.8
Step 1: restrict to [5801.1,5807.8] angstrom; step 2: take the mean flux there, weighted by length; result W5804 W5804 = 66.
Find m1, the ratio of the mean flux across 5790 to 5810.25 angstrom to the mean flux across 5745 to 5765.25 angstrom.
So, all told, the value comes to 1.1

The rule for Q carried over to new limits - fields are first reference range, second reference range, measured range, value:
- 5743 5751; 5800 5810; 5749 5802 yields 4.0 angstrom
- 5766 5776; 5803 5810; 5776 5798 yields 1.7 angstrom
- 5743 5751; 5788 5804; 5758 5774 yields 0.7 angstrom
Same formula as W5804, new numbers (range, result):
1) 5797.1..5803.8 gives 63.8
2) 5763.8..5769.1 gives 59.8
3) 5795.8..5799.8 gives 60.3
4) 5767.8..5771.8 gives 59.9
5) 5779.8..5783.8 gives 53.7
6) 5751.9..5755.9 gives 60.3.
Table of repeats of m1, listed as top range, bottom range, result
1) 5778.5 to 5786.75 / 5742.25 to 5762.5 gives 0.88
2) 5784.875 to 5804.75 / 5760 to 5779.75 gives 1.03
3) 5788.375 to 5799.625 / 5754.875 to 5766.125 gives 1.06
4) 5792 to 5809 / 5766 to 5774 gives 1.09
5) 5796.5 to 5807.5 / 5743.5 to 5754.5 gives 1.06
